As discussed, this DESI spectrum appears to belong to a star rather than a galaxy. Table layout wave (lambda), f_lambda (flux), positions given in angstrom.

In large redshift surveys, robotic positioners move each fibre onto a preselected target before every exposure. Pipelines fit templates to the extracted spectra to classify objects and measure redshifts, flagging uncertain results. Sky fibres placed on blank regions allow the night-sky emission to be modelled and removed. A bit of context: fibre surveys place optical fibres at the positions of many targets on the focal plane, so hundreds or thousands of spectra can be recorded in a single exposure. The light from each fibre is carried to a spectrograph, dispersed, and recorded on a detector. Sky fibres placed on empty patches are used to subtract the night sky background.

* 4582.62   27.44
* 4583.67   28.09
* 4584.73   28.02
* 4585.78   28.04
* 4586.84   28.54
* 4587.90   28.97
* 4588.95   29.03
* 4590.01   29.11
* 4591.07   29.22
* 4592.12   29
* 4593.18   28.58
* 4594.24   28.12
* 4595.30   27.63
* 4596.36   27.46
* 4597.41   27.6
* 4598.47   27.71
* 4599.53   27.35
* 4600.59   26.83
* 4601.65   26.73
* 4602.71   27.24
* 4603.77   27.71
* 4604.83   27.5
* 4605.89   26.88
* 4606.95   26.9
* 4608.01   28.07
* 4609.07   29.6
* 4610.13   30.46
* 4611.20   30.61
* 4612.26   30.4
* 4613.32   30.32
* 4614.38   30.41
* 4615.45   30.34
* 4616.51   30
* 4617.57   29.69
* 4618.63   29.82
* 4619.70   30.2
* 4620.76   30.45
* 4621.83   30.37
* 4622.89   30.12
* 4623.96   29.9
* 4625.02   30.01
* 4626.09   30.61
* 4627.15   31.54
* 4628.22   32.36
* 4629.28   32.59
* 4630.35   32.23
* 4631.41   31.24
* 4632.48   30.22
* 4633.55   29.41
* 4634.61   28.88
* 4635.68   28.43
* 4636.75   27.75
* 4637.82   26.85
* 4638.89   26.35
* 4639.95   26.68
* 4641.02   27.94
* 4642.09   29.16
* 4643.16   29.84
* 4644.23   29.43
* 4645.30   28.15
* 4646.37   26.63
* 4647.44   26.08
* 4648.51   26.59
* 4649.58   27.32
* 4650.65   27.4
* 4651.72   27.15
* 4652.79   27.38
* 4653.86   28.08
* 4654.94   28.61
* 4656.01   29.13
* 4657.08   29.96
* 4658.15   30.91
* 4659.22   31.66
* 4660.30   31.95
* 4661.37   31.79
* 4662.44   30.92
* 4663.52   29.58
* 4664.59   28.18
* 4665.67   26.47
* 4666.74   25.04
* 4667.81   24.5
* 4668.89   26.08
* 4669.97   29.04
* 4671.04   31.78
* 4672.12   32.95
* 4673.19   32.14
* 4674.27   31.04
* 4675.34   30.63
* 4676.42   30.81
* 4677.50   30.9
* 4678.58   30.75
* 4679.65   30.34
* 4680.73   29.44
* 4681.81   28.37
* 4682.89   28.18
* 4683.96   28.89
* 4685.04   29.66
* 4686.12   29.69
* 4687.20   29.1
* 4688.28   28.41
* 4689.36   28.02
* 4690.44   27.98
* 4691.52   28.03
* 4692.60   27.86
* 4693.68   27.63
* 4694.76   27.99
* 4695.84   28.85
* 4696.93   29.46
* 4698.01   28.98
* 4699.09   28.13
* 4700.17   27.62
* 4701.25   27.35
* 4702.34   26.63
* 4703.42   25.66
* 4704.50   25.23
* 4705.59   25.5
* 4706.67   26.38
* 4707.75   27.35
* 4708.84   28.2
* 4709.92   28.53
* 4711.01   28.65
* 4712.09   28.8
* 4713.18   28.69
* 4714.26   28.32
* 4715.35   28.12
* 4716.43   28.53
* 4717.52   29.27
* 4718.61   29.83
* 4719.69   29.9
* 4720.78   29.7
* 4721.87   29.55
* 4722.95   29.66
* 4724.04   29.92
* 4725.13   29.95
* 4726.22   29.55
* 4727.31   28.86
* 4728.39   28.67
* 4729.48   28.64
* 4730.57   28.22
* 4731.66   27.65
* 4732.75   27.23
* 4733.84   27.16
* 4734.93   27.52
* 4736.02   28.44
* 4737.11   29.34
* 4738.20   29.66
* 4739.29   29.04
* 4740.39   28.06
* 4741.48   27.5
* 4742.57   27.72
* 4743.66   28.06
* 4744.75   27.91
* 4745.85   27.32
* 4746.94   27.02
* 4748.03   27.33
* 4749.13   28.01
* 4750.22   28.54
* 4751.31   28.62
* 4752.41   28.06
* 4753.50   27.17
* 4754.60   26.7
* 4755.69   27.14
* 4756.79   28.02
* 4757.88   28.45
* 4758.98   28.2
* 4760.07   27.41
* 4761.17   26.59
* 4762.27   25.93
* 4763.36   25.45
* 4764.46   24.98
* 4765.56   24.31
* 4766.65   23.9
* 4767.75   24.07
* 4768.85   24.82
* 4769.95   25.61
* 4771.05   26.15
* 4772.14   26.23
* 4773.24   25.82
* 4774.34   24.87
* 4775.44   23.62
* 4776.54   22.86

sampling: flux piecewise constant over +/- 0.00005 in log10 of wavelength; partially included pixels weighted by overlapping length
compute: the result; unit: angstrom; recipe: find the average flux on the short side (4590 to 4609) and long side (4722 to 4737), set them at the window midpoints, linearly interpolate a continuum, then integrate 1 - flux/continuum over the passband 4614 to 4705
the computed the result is -2.9 angstrom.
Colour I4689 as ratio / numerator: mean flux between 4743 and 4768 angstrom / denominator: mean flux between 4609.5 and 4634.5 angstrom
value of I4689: 0.88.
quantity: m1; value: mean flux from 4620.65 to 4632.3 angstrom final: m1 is 31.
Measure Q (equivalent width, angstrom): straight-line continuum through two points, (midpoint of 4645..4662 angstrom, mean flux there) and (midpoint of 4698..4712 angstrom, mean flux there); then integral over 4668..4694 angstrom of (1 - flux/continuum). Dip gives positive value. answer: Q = -1.41 angstrom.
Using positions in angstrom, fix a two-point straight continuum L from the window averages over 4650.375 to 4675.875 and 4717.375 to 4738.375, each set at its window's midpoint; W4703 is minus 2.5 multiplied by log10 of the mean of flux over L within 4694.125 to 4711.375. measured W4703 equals 0.06 mag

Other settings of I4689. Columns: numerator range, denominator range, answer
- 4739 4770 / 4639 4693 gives 0.93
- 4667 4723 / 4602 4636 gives 0.96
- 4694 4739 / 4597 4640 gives 0.97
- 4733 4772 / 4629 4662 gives 0.94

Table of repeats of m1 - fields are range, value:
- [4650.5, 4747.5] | 28.7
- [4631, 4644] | 28.5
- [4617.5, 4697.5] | 29.2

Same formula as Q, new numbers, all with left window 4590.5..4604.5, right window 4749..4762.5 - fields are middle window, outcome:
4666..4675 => -0.4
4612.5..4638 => -2.2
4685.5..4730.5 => -1.1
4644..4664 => -0.8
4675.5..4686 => -0.8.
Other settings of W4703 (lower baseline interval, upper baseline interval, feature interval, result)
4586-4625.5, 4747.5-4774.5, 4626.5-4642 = -0.038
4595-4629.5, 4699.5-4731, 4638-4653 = 0.053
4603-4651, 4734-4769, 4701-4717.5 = 0.015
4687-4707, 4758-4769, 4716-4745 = -0.082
